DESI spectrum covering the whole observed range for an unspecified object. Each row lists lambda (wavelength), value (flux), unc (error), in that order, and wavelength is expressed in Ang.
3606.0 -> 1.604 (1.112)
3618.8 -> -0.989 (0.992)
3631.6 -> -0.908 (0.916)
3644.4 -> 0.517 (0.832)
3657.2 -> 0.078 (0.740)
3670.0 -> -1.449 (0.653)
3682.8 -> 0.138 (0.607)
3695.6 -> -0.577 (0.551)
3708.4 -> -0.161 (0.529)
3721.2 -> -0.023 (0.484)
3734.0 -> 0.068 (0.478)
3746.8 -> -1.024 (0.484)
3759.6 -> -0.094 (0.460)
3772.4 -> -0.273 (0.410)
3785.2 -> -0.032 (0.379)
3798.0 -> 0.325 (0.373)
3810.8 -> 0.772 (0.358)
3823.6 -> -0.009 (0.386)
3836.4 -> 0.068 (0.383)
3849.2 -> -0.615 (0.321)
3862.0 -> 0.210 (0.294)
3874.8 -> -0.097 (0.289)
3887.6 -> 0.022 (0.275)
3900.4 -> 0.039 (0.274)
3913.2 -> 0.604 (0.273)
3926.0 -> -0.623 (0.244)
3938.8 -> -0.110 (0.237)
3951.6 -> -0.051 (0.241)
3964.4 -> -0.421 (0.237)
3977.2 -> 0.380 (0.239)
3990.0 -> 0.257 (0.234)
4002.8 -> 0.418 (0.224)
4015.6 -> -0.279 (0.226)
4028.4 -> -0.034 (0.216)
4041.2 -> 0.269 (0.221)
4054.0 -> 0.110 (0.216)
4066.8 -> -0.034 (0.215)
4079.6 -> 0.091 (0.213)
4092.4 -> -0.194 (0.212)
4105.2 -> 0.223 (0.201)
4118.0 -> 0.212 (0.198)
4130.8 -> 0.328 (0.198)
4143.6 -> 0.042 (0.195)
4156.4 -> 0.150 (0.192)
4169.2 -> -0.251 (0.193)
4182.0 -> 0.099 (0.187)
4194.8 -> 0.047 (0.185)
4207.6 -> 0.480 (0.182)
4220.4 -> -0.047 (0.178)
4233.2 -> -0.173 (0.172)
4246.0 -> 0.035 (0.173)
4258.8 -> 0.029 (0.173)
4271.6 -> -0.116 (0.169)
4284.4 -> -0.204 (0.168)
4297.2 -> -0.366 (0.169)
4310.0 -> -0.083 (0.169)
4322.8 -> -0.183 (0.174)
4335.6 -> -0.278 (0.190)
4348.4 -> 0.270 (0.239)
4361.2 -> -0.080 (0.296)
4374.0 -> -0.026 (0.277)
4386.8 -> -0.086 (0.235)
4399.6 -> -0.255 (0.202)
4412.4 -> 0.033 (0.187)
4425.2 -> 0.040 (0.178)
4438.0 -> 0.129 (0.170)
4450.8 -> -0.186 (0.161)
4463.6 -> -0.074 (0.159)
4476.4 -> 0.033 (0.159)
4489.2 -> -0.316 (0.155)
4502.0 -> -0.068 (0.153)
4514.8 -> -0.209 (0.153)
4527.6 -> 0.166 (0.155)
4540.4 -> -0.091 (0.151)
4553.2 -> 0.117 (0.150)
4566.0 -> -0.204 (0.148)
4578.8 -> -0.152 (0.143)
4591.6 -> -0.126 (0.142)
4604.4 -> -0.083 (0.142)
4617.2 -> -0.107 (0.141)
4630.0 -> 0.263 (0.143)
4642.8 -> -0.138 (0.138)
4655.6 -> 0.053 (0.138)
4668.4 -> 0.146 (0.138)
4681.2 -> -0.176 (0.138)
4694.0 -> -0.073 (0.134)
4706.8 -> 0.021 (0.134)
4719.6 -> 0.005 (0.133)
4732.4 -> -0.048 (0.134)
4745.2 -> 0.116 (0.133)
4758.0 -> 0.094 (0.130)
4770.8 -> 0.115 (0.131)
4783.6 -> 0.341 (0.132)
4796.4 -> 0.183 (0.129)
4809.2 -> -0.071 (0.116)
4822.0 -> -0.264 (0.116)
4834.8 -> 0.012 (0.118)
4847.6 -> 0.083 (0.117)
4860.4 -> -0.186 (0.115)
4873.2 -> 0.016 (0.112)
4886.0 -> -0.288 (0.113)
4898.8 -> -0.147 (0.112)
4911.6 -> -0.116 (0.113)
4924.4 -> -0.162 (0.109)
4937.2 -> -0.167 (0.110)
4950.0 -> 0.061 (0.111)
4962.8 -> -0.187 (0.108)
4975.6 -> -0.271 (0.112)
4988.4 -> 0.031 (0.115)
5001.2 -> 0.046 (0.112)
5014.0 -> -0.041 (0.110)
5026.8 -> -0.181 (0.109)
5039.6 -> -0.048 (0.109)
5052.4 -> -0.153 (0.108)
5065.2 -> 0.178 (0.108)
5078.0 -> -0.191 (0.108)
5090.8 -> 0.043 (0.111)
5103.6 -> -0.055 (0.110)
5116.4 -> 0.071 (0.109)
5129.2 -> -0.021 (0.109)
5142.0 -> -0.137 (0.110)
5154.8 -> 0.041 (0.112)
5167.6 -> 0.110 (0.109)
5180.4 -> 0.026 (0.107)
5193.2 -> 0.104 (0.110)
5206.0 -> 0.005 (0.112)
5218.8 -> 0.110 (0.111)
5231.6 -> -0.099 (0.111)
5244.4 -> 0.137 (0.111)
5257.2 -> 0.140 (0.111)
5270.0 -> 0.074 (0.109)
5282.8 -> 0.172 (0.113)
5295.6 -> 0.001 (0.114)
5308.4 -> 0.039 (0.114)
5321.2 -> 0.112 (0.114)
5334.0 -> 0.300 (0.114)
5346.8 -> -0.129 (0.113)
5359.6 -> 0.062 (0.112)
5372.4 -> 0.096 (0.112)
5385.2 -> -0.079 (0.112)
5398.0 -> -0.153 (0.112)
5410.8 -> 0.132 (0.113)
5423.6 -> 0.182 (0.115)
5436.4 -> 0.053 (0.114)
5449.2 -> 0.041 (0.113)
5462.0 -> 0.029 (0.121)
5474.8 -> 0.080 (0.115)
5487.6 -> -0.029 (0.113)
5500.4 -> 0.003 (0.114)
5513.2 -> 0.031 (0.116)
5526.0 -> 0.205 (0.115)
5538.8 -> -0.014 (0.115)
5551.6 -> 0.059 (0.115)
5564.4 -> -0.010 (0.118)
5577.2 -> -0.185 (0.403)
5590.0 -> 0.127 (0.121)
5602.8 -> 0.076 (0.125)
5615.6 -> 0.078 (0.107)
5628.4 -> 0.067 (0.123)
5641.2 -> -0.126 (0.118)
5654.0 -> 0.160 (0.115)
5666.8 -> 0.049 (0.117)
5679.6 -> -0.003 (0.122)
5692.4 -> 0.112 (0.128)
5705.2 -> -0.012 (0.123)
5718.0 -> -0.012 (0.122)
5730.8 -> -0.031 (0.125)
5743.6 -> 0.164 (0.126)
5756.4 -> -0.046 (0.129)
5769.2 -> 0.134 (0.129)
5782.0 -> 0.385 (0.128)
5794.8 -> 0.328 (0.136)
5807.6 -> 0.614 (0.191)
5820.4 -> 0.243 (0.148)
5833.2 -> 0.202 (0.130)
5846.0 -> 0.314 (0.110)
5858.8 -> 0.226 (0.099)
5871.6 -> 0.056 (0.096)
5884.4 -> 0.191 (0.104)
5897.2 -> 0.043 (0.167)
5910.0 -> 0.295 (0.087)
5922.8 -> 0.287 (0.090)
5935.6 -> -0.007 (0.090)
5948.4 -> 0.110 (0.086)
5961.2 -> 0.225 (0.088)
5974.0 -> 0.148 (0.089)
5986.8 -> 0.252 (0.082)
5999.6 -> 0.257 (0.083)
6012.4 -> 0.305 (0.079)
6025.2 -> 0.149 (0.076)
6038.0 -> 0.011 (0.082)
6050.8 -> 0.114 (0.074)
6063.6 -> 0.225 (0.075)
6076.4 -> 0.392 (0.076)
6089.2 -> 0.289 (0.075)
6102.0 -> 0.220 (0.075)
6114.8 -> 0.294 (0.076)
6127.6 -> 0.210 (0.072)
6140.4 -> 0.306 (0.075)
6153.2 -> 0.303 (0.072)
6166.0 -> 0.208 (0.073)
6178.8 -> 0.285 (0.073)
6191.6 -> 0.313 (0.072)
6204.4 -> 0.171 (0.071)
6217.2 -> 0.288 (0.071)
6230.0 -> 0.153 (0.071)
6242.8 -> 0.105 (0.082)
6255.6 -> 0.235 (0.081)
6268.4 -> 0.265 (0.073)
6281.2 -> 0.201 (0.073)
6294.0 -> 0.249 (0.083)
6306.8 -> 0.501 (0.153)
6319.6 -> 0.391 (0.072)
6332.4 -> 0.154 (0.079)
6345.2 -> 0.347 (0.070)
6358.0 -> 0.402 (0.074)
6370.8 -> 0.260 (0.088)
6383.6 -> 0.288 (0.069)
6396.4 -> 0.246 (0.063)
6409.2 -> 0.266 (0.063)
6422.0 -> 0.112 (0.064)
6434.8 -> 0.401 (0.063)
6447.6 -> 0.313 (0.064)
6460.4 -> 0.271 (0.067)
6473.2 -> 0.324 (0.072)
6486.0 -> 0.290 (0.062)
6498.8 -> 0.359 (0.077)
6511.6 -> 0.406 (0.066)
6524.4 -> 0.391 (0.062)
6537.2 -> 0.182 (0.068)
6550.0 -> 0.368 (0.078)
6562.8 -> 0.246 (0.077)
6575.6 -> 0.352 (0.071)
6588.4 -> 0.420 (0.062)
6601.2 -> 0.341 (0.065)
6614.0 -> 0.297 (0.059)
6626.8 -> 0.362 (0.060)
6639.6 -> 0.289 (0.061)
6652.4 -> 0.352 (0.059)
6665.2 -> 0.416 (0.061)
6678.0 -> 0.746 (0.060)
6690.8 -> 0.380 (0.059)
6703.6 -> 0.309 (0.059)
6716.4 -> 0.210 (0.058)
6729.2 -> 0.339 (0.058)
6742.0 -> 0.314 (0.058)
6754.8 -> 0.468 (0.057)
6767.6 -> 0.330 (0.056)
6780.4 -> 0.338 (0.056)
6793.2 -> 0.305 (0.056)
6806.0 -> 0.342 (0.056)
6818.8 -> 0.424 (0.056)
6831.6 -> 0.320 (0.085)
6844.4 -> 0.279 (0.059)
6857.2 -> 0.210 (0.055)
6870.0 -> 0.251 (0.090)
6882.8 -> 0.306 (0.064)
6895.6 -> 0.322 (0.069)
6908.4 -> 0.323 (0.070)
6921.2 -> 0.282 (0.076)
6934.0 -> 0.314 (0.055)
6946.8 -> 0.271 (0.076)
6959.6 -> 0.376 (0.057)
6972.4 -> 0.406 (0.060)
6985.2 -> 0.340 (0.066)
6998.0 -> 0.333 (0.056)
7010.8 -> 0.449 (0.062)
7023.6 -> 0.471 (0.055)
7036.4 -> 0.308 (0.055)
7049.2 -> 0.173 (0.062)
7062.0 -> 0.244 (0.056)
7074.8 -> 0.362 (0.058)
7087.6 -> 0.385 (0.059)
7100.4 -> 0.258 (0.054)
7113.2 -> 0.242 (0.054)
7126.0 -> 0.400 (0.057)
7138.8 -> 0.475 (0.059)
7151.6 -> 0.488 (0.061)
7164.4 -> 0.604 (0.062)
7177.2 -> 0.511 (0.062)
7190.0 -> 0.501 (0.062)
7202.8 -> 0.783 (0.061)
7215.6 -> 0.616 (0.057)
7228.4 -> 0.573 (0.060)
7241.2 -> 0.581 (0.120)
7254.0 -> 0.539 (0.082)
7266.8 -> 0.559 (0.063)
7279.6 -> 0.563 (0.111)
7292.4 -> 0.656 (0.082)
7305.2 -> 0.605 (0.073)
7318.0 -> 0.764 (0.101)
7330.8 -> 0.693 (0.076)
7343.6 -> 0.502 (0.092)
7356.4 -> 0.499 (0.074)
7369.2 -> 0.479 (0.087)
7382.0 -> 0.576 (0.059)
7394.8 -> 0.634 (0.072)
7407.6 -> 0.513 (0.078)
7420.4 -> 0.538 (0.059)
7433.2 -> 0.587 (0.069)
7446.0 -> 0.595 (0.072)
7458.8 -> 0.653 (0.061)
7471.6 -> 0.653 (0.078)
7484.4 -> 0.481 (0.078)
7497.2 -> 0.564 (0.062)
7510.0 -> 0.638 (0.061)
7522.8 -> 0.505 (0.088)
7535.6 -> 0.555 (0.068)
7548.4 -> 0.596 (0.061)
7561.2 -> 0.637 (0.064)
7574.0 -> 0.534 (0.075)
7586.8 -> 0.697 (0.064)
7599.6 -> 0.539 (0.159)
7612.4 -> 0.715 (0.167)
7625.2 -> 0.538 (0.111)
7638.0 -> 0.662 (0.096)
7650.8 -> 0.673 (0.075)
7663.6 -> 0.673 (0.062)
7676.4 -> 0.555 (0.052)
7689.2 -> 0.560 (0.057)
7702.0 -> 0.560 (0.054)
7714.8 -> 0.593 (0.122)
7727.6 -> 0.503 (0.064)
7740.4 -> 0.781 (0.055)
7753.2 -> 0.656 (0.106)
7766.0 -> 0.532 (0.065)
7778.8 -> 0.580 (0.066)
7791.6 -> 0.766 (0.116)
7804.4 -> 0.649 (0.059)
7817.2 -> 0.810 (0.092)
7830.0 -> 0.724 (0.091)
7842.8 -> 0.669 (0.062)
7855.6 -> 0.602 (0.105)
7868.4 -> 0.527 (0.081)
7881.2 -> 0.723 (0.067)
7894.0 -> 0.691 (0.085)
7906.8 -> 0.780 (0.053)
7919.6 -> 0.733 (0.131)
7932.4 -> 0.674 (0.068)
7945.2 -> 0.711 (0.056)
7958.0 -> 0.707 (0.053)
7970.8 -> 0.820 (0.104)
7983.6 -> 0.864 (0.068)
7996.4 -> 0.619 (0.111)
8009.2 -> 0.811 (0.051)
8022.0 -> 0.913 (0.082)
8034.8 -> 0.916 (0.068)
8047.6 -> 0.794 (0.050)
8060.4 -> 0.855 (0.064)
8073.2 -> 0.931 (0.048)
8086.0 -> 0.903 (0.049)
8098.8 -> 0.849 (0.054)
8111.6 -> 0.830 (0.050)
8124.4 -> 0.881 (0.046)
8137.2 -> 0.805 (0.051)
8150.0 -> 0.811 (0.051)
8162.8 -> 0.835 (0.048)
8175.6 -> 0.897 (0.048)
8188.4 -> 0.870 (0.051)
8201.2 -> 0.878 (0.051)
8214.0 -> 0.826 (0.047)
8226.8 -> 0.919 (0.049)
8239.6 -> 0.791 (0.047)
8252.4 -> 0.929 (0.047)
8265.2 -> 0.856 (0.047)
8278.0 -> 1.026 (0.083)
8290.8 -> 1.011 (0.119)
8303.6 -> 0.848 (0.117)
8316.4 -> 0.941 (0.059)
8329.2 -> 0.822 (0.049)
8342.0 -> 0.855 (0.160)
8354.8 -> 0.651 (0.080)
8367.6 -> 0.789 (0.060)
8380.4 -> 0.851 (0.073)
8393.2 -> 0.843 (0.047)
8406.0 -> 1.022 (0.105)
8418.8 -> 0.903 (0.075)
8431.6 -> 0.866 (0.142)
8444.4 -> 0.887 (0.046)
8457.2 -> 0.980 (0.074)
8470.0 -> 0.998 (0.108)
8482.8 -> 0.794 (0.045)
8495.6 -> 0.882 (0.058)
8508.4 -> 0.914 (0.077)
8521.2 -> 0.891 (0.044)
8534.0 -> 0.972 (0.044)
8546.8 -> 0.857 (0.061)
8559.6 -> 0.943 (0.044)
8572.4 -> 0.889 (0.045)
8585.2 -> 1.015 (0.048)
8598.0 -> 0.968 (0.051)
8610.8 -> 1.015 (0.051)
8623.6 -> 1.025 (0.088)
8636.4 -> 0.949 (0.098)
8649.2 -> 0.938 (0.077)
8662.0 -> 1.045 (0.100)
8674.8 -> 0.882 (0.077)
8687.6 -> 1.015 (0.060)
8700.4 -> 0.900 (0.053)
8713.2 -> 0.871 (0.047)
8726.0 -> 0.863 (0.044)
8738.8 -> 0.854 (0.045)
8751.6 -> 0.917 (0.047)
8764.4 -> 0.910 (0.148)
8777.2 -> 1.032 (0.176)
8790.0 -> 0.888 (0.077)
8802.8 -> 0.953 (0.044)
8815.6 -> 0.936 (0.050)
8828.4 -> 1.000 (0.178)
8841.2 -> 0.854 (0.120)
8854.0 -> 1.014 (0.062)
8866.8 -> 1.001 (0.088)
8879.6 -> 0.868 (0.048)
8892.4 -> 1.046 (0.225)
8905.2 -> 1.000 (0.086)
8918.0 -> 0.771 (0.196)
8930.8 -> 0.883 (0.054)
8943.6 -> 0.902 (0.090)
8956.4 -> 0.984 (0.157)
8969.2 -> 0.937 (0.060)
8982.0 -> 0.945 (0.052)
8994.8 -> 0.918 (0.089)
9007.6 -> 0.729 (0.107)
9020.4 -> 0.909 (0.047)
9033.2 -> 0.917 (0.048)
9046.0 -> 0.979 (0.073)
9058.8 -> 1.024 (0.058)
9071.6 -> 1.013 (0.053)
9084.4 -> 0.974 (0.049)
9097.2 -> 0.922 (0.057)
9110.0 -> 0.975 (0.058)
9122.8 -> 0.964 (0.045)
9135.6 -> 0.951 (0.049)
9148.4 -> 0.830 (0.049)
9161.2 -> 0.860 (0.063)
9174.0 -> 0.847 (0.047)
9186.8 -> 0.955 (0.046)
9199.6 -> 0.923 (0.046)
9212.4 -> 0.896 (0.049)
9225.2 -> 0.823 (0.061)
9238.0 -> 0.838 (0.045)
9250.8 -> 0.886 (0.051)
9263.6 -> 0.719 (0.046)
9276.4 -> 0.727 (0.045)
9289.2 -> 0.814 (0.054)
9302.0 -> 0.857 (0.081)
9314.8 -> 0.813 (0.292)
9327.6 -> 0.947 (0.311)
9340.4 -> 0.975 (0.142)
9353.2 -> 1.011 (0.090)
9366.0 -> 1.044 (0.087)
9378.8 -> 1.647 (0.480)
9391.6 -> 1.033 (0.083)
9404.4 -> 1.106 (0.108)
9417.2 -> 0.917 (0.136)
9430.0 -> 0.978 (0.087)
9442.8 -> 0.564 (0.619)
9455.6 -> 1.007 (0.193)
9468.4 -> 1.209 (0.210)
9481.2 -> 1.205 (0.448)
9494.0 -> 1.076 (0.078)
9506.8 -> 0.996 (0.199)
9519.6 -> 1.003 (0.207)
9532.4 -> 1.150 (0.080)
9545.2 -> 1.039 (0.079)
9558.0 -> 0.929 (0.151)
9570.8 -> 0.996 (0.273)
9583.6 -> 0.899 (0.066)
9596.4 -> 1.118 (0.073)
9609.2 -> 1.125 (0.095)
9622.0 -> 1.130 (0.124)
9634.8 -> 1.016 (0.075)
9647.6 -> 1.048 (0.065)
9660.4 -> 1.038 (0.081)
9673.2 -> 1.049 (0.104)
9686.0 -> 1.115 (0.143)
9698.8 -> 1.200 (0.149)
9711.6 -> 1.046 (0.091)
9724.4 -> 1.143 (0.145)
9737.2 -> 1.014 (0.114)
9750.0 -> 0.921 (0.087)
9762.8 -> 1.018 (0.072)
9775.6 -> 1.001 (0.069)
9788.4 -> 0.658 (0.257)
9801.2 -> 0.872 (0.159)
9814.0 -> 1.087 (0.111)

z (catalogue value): 0.791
